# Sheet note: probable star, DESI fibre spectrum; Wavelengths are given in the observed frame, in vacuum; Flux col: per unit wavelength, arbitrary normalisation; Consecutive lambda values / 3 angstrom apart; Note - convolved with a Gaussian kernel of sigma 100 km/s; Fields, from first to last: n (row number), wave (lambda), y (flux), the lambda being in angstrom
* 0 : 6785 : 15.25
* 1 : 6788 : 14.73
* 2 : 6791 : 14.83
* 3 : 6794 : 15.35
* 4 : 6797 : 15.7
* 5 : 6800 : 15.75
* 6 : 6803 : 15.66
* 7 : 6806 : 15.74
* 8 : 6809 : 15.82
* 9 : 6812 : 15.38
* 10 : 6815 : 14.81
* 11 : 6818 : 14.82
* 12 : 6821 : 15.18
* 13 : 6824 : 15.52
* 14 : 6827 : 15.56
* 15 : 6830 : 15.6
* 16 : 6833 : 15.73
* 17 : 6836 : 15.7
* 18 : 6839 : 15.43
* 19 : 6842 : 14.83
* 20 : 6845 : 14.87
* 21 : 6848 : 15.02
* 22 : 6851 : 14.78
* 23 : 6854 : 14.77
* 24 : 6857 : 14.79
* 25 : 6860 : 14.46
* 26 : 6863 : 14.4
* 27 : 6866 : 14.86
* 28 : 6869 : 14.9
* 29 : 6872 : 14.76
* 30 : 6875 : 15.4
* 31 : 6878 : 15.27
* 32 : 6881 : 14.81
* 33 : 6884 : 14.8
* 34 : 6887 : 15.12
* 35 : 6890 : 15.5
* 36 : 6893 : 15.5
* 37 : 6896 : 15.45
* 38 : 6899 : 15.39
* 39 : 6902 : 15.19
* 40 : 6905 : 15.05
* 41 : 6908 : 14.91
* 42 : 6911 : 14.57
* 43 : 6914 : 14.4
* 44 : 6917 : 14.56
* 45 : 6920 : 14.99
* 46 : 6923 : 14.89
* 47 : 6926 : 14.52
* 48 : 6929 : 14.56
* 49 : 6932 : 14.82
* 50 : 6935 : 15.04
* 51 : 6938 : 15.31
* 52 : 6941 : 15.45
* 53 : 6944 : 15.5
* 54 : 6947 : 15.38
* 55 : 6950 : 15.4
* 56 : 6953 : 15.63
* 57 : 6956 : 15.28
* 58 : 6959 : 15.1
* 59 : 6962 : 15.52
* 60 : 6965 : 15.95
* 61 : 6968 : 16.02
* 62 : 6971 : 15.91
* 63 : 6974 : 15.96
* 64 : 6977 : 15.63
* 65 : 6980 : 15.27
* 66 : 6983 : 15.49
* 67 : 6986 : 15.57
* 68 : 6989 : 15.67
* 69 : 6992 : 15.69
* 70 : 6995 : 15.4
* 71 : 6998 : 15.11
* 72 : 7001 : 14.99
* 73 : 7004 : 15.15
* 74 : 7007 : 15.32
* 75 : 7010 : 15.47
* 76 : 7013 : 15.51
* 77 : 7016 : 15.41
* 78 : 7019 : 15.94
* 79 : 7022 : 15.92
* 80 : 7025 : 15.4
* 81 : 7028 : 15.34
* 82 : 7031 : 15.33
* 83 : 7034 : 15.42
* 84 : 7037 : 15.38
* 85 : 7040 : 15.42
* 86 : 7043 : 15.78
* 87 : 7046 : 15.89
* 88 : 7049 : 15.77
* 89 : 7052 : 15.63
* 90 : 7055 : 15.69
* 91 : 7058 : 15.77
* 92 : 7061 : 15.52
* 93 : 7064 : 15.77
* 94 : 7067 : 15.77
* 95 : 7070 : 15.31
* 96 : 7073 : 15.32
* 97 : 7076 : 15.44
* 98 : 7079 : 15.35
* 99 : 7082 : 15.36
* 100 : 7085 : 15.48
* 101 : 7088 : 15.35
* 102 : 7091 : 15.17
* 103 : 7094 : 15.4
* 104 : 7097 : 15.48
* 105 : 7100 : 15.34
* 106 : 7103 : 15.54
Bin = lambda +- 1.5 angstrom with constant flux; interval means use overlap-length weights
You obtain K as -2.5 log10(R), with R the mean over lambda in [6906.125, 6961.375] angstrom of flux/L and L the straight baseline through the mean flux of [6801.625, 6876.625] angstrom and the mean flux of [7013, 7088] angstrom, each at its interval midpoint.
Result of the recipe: 0.02 mag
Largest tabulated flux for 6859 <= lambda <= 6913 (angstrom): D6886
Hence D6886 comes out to 15.5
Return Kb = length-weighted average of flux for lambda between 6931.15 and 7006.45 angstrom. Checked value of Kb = 15.5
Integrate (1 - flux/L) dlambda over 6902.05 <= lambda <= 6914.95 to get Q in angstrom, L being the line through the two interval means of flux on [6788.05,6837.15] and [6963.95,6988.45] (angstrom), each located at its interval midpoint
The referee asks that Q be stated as 0.66 angstrom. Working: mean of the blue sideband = 15.4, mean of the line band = 14.8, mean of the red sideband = 15.7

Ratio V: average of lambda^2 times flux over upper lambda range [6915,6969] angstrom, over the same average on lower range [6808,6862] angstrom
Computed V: 1.03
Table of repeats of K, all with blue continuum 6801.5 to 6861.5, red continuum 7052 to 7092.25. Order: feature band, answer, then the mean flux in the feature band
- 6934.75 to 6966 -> 0.00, 15.4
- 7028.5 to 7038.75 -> 0.01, 15.4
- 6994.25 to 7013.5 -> 0.01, 15.3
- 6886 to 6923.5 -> 0.02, 15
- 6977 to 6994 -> -0.01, 15.5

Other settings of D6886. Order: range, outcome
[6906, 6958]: 15.63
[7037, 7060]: 15.89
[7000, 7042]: 15.94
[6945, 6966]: 15.95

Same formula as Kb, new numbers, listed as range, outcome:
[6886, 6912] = 15.2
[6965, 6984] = 15.7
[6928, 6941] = 15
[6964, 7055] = 15.6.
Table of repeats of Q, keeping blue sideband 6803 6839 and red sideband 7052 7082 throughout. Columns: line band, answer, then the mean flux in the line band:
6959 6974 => -0.3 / 15.8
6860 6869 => 0.5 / 14.6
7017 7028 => -0.1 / 15.7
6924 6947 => 0.7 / 15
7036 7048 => -0.1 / 15.6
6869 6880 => 0.3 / 15.1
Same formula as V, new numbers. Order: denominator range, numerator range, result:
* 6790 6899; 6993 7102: 1.08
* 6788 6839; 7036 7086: 1.08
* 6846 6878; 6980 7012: 1.08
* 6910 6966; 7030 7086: 1.07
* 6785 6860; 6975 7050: 1.07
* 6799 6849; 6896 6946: 1.00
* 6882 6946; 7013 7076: 1.08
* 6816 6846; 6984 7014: 1.05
